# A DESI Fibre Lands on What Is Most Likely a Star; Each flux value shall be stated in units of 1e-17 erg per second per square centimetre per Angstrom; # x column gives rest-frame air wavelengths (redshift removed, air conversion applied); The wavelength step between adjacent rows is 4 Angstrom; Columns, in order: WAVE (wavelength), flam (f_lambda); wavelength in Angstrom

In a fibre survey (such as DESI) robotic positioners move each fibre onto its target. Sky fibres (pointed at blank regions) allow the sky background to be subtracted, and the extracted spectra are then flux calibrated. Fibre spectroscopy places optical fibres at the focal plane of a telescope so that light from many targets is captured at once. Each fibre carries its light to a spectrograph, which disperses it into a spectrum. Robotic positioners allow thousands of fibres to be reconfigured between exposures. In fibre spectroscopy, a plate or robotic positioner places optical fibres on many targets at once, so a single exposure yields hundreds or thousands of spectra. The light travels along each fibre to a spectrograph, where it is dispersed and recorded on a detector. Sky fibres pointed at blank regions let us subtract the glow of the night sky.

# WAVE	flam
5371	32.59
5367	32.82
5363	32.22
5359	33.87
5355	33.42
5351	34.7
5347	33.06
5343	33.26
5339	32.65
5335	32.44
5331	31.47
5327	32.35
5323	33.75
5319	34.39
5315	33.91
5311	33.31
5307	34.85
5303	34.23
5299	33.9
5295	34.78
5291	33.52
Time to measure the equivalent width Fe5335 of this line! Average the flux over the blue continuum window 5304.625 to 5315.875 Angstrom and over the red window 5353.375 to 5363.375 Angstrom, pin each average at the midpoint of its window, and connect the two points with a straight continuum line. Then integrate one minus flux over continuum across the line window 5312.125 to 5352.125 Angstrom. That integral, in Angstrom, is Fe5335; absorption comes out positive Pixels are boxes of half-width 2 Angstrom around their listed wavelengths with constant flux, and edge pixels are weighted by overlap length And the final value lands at 0.6 Angstrom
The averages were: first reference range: 34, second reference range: 33.3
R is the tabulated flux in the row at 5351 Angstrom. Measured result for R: 34.7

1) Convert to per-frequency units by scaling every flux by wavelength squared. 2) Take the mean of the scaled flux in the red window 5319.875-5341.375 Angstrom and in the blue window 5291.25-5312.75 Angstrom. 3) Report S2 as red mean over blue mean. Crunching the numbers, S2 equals 1.0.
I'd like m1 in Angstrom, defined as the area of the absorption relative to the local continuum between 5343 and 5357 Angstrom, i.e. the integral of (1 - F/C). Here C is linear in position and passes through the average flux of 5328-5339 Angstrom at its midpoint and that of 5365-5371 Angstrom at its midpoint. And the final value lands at -0.54 Angstrom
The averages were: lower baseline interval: 32.1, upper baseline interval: 32.7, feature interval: 33.7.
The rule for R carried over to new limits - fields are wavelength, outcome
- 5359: 33.87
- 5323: 33.75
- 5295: 34.78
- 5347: 33.06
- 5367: 32.82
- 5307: 34.85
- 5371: 32.59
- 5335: 32.44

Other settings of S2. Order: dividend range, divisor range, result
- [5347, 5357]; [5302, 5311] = 1.00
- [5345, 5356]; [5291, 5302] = 1.01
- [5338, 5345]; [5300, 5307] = 0.97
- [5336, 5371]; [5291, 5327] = 0.99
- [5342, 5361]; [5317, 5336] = 1.03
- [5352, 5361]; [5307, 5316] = 1.01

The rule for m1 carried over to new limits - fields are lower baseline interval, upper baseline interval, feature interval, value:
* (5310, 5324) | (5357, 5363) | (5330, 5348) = 0.53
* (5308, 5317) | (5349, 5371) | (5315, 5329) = 0.05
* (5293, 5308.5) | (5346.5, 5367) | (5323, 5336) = 0.61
